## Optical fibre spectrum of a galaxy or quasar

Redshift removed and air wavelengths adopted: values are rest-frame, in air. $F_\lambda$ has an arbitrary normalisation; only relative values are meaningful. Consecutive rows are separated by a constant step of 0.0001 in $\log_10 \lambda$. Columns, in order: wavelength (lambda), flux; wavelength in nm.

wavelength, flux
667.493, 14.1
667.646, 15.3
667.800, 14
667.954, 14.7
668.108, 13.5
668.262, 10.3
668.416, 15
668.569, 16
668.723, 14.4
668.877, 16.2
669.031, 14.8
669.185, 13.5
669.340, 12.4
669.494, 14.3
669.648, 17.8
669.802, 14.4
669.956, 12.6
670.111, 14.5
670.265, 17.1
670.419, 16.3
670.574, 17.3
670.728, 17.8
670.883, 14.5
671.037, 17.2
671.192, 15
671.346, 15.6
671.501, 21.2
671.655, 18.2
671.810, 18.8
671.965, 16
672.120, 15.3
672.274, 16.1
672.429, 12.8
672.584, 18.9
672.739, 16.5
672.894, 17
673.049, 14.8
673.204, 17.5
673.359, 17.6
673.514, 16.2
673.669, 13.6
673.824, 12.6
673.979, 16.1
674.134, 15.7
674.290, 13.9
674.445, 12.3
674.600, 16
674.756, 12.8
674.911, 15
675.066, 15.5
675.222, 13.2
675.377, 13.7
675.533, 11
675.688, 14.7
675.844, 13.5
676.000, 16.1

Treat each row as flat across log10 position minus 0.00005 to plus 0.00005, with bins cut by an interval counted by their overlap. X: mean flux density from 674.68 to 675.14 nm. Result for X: 14.5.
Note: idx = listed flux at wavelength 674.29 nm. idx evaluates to 13.9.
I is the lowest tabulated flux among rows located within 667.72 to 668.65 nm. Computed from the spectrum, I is 10.3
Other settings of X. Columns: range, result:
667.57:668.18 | 14.4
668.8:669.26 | 14.8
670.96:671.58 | 17.3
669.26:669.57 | 13.3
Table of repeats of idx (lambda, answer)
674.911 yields 15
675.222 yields 13.2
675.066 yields 15.5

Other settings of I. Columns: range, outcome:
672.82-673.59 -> 14.8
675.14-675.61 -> 11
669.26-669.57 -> 12.4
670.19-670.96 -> 14.5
